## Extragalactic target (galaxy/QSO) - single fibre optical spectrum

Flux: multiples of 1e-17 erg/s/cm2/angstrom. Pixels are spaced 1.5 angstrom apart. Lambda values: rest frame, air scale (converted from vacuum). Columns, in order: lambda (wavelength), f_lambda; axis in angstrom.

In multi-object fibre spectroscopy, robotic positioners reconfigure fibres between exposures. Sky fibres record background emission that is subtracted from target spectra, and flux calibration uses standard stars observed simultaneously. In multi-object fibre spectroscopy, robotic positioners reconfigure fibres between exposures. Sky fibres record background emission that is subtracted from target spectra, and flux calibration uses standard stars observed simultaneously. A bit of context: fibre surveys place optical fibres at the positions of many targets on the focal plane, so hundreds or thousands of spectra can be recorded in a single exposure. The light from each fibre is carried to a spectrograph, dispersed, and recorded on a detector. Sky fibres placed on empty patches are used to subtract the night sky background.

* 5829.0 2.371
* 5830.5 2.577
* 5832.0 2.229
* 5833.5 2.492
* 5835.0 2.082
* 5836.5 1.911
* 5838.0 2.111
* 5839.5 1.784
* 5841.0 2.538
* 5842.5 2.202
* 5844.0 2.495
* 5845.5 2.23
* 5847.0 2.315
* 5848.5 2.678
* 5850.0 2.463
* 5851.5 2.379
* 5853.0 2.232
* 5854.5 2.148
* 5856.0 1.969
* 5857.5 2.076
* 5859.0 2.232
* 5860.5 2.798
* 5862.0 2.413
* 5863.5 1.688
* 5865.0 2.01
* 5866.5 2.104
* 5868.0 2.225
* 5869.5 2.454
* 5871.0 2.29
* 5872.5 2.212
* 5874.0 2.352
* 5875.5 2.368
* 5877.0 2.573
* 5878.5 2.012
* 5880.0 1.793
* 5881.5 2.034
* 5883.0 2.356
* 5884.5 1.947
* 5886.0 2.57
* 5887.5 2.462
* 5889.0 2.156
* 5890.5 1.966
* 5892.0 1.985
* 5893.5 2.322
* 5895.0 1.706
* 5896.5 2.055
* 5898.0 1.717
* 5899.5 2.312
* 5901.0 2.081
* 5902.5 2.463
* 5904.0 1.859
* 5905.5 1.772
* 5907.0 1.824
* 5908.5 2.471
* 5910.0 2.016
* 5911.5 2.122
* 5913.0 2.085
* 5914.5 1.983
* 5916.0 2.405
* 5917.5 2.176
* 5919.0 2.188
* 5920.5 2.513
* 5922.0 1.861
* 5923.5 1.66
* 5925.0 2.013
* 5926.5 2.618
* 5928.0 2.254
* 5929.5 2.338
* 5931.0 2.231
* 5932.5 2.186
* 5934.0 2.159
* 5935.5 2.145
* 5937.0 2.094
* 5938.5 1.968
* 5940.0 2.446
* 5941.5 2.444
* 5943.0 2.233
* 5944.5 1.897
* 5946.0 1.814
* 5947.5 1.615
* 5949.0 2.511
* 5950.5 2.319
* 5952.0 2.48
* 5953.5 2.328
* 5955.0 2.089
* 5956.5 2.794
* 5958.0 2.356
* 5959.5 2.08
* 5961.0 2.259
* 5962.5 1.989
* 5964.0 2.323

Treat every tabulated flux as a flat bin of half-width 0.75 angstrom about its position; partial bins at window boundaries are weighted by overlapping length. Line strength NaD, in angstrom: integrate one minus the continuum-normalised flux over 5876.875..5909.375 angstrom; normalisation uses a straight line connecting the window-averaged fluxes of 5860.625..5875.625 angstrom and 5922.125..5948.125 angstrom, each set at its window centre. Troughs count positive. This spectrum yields 1.3 angstrom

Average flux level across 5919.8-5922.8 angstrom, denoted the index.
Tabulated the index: 2.17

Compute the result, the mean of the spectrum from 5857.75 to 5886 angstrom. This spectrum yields 2.22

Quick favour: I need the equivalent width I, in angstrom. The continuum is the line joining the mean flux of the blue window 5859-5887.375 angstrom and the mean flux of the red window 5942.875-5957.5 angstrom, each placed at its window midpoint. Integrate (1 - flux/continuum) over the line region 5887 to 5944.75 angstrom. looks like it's 2.3 angstrom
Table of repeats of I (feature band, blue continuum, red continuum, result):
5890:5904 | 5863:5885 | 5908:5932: 0.8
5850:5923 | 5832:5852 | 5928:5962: 2.9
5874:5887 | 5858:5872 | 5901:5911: -0.3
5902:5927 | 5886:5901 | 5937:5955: 0.2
